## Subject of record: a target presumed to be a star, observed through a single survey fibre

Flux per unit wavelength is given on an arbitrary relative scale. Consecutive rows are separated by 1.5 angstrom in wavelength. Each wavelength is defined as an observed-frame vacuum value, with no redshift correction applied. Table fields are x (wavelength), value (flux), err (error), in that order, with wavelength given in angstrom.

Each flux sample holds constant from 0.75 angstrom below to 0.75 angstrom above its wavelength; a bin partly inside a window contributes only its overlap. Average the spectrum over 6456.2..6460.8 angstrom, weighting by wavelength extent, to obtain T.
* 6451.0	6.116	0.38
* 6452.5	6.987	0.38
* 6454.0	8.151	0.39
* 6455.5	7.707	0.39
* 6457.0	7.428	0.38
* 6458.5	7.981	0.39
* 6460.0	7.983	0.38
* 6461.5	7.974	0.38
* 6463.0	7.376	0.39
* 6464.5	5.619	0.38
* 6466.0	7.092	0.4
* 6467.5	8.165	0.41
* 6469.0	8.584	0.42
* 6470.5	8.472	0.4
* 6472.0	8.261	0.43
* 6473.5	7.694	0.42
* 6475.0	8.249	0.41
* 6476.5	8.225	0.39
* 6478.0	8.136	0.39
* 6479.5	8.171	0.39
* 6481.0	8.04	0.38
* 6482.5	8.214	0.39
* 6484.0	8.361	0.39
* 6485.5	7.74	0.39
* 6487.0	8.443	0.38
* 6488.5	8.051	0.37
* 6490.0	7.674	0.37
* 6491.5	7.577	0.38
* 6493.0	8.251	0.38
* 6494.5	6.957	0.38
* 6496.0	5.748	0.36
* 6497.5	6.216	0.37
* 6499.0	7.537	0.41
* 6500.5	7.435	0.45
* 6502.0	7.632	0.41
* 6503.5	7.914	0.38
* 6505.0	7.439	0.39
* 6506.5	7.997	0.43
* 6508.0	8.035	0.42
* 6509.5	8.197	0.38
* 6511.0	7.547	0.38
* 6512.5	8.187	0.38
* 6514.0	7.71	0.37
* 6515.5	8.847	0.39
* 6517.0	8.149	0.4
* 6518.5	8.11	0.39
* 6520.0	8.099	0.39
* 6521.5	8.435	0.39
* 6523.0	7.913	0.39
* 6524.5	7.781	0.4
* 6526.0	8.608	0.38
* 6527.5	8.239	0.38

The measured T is 7.8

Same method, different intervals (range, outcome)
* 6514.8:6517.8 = 8.49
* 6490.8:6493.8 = 7.9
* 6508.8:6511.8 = 7.87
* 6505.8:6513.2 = 7.99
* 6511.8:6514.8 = 7.96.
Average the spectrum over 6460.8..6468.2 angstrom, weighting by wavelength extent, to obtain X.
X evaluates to 7.23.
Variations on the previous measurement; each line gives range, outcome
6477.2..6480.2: 8.15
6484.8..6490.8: 7.98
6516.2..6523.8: 8.14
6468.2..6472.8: 8.43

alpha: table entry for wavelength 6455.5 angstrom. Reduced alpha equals 7.707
